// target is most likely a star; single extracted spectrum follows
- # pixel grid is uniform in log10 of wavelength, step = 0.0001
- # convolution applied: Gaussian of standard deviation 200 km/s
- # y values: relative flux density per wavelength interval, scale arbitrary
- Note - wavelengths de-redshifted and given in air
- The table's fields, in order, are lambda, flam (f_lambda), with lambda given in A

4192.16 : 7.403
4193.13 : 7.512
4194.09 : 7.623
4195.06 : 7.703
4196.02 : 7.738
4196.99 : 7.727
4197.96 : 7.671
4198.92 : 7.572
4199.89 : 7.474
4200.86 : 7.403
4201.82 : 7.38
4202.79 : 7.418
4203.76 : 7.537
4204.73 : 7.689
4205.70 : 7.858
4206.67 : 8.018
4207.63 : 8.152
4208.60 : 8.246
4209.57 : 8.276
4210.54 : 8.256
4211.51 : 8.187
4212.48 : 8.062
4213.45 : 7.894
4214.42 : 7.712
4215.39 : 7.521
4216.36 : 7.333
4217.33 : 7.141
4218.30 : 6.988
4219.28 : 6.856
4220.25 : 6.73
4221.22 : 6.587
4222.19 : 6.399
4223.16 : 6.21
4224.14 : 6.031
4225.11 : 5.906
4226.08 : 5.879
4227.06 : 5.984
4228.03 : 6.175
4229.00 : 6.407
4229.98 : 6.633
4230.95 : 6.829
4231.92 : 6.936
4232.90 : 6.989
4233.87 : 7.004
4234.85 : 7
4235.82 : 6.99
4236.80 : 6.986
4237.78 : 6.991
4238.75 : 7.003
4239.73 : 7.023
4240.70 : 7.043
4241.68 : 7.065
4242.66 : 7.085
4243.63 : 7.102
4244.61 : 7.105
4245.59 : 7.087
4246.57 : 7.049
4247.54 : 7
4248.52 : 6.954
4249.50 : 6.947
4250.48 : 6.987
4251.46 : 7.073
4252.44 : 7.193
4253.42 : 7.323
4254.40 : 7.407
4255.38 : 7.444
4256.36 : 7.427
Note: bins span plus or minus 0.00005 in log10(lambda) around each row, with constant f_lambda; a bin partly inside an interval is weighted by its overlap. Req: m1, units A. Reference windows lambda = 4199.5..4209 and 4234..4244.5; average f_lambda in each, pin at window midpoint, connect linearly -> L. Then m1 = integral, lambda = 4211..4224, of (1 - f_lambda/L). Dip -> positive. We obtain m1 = 0.5 A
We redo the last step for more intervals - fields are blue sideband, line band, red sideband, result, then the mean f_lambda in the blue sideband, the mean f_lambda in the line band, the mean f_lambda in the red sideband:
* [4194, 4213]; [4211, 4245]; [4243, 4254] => 2.3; 7.8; 6.91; 7.08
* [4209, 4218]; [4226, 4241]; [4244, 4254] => 1.3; 7.81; 6.76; 7.07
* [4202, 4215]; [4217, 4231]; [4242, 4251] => 2.1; 7.93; 6.43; 7.03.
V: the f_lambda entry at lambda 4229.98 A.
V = 6.633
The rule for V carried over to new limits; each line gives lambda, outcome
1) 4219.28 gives 6.856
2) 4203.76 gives 7.537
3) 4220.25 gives 6.73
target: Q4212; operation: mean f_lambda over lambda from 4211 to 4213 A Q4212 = 8.12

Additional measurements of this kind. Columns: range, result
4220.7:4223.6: 6.42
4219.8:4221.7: 6.66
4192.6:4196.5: 7.65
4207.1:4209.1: 8.22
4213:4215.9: 7.71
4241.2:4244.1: 7.09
